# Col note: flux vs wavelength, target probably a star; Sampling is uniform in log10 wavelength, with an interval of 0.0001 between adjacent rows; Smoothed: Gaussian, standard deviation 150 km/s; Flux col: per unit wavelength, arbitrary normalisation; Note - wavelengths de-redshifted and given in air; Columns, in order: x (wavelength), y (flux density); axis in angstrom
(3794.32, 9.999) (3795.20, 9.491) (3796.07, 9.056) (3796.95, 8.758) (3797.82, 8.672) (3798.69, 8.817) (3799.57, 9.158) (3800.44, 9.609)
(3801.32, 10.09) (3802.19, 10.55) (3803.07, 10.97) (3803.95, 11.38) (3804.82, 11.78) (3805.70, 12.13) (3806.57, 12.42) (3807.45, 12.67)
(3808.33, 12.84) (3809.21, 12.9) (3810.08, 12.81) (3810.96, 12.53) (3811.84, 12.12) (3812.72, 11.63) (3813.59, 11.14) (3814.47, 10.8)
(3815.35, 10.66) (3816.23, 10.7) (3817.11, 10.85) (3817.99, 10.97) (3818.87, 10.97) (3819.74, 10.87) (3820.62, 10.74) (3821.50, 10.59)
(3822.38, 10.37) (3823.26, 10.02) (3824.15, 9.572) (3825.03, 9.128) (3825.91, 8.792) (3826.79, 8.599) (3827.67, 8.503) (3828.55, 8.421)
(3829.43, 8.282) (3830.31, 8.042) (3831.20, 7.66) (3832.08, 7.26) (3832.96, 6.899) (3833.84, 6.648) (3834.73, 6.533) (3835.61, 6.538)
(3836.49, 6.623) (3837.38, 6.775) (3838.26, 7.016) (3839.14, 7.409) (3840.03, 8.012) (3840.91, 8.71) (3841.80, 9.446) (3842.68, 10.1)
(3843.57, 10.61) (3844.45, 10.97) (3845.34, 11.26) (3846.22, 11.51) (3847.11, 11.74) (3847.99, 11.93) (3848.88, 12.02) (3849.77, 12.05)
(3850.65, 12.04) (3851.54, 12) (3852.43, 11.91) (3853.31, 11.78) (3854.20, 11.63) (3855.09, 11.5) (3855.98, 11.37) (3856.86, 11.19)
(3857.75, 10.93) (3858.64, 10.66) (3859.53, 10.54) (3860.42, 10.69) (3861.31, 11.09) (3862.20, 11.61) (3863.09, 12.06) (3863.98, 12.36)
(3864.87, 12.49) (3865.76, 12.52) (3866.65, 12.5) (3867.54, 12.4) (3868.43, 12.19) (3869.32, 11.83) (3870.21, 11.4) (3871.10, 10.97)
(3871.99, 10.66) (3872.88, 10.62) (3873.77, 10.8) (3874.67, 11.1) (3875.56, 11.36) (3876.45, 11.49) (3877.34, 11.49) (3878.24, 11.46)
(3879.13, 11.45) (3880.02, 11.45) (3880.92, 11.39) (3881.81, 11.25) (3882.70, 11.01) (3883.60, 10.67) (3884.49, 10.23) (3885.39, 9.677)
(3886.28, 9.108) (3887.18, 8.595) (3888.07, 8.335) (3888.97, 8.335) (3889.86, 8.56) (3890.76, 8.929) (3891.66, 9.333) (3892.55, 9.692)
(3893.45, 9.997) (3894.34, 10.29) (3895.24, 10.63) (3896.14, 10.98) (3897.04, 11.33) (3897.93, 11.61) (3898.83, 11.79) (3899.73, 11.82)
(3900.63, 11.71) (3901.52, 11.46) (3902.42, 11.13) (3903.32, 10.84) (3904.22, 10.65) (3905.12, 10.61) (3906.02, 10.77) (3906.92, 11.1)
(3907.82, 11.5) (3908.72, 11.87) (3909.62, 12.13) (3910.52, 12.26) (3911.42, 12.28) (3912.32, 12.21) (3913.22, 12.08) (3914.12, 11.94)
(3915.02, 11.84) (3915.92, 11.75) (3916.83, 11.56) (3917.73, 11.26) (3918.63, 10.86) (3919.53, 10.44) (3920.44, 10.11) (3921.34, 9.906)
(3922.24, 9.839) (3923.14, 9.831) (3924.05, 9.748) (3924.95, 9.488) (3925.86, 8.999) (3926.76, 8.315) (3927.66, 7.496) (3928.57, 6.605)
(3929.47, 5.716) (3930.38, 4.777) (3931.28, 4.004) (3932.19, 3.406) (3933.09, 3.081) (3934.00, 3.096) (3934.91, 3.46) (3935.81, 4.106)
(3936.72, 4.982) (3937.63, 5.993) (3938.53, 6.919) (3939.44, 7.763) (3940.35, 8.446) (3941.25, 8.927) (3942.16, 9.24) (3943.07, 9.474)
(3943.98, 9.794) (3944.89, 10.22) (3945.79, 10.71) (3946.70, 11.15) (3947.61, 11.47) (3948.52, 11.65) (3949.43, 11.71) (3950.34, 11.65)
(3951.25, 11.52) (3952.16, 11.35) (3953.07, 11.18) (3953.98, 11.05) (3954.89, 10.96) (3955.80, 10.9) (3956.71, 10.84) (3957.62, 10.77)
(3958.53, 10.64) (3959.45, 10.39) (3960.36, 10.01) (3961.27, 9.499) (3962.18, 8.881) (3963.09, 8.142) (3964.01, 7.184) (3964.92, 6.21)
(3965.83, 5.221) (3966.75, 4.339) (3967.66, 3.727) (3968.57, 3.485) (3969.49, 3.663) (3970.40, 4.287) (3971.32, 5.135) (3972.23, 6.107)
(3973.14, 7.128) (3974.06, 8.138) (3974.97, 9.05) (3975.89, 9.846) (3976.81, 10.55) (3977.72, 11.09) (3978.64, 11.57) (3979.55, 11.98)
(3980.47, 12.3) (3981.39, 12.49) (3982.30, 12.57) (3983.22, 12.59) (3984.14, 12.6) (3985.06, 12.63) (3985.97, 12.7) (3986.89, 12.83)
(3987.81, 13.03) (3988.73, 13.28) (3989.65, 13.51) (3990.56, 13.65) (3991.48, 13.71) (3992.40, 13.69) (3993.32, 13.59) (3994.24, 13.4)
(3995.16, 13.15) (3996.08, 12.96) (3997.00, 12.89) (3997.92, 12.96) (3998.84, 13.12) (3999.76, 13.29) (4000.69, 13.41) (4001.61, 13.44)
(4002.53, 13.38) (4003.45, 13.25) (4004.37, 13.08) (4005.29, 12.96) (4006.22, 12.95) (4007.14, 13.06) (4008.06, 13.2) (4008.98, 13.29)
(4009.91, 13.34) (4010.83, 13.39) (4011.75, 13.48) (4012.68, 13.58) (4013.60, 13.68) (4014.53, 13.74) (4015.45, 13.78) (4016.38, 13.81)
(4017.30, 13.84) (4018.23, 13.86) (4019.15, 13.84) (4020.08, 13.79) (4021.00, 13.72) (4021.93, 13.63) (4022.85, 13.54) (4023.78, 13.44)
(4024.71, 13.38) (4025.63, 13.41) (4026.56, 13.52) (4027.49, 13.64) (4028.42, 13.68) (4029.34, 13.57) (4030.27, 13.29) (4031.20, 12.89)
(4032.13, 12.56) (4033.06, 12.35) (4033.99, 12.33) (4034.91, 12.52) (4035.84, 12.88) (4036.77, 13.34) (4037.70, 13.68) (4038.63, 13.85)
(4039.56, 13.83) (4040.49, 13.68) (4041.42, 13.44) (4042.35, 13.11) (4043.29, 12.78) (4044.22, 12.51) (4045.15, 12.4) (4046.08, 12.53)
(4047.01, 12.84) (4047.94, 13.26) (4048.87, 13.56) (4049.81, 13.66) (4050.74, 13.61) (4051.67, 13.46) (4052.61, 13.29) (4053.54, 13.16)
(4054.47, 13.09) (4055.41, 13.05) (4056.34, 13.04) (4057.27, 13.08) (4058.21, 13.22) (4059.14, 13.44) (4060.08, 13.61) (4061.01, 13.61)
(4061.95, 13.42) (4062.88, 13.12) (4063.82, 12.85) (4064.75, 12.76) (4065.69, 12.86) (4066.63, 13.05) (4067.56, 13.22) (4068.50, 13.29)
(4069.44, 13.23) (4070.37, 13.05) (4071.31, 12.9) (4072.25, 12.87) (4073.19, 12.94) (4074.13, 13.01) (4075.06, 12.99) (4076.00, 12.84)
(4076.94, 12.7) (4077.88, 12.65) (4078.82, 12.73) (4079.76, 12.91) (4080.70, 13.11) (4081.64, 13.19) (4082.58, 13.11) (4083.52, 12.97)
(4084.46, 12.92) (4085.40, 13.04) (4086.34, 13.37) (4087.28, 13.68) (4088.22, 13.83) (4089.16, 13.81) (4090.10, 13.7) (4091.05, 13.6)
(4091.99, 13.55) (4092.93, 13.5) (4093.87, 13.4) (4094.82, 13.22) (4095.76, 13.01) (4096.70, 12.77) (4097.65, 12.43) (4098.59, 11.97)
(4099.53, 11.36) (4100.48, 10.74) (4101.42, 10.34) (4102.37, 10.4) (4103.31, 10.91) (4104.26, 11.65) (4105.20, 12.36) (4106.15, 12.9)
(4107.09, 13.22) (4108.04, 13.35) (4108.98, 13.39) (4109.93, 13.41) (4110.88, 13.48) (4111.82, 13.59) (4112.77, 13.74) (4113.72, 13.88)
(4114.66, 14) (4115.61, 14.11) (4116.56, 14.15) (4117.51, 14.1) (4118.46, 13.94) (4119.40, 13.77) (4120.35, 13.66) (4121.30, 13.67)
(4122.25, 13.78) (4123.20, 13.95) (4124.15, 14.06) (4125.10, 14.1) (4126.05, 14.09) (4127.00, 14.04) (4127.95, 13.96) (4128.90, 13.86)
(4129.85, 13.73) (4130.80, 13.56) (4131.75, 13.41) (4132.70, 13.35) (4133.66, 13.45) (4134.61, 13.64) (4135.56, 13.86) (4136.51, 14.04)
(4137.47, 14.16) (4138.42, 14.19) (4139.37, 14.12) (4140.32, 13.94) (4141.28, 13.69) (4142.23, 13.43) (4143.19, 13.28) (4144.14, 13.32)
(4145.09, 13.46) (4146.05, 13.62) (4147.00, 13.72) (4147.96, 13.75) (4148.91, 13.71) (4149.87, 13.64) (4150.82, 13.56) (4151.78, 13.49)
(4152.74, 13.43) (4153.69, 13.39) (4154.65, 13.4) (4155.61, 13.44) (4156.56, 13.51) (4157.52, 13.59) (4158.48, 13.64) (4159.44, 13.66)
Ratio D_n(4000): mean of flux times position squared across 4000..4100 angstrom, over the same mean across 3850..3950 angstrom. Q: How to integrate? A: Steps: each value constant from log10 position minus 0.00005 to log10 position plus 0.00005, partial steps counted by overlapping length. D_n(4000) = 1.40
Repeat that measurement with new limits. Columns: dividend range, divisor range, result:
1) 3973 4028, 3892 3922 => 1.21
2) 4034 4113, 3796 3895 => 1.40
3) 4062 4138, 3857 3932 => 1.39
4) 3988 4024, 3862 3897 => 1.33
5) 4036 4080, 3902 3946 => 1.56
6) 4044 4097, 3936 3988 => 1.48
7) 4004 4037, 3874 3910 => 1.33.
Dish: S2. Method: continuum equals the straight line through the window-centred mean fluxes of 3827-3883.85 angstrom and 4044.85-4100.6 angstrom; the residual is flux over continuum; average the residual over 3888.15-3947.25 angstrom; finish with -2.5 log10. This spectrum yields 0.19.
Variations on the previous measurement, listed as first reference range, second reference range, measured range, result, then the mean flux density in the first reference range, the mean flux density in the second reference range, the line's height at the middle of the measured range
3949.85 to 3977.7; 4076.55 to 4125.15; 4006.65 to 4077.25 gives -0.20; 8.44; 13.1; 11.1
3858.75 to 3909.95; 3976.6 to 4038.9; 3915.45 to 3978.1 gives 0.39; 10.9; 13.2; 12.1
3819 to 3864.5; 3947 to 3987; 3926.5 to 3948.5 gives 0.33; 9.88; 9.57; 9.64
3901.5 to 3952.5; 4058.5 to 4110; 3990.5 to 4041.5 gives -0.18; 9.37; 12.9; 11.4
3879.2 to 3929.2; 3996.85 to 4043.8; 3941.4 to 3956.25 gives 0.07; 10.5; 13.3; 11.6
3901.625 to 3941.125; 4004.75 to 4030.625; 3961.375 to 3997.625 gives 0.17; 8.97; 13.5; 11.7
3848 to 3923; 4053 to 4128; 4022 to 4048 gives -0.05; 11.1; 13.1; 12.6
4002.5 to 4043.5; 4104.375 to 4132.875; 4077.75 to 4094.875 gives 0.02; 13.4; 13.7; 13.6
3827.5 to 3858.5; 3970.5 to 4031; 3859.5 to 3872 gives -0.17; 9.61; 12.6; 10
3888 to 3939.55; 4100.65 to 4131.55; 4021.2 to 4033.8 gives -0.15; 9.35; 13.3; 11.6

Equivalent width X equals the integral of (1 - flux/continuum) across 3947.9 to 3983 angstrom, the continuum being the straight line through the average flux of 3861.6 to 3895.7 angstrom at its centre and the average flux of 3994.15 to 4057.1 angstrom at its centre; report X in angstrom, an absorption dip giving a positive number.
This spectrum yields 8.8 angstrom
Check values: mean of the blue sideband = 10.8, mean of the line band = 9.17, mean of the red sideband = 13.3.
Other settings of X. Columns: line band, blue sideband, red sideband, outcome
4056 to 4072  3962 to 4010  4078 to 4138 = -1.0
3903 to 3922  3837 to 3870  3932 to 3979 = -3.8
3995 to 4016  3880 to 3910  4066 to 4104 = -2.5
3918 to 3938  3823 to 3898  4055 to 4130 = 7.2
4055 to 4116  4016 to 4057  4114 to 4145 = 2.7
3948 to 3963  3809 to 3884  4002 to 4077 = 1.6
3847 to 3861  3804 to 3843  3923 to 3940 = -4.4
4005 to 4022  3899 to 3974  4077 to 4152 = -4.1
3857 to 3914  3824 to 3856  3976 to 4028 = -3.2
